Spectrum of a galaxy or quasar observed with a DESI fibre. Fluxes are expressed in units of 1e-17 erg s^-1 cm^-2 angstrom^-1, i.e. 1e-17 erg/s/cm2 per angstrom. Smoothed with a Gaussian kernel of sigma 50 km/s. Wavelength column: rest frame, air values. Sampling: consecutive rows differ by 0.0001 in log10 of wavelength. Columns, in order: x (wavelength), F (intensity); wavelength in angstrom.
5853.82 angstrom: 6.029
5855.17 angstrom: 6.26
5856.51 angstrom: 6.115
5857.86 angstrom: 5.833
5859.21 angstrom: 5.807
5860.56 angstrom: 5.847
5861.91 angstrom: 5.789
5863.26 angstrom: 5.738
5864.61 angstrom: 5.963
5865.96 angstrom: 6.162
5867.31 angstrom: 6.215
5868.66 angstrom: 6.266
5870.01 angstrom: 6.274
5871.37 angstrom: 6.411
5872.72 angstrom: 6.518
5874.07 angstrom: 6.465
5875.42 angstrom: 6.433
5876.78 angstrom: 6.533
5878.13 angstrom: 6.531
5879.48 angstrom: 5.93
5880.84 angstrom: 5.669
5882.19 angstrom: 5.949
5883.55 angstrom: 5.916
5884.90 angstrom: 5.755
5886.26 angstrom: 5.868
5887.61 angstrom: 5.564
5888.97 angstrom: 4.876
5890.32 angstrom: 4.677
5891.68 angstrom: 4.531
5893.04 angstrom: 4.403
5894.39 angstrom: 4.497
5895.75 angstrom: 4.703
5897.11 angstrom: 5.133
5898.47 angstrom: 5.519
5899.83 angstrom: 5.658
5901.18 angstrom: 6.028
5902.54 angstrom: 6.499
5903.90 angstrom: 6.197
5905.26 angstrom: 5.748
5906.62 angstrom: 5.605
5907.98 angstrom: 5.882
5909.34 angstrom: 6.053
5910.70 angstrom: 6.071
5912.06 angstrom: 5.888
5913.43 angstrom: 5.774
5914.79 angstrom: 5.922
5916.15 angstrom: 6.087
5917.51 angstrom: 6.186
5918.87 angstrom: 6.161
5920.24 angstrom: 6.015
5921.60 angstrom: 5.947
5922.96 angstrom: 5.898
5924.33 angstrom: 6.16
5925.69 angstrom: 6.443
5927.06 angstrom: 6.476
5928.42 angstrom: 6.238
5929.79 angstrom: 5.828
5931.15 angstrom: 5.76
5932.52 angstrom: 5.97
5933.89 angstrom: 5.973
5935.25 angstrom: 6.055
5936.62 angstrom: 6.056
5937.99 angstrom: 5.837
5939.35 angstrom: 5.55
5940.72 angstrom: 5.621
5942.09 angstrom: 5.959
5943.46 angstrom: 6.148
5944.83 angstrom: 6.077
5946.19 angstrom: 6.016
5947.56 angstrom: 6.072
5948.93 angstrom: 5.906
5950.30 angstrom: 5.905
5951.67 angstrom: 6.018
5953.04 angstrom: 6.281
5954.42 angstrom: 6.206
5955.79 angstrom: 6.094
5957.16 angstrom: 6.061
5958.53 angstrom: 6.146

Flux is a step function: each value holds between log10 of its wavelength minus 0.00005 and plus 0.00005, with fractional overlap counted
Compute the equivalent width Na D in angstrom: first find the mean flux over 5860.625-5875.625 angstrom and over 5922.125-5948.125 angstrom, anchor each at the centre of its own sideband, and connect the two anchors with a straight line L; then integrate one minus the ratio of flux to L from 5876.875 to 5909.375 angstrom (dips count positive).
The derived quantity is 3.0 angstrom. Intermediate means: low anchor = 6.18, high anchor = 6.01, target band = 5.56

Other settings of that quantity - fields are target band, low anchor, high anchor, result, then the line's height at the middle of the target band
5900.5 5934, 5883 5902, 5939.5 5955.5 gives -2.8 angstrom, 5.58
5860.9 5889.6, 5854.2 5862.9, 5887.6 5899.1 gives -3.4 angstrom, 5.41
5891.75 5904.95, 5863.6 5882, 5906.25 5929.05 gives 1.6 angstrom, 6.13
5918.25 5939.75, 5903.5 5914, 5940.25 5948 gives -0.3 angstrom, 5.95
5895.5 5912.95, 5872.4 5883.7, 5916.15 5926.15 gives 1.0 angstrom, 6.15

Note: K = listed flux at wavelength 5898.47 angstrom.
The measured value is 5.519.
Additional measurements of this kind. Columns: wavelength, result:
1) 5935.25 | 6.055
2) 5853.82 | 6.029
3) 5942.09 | 5.959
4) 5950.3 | 5.905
